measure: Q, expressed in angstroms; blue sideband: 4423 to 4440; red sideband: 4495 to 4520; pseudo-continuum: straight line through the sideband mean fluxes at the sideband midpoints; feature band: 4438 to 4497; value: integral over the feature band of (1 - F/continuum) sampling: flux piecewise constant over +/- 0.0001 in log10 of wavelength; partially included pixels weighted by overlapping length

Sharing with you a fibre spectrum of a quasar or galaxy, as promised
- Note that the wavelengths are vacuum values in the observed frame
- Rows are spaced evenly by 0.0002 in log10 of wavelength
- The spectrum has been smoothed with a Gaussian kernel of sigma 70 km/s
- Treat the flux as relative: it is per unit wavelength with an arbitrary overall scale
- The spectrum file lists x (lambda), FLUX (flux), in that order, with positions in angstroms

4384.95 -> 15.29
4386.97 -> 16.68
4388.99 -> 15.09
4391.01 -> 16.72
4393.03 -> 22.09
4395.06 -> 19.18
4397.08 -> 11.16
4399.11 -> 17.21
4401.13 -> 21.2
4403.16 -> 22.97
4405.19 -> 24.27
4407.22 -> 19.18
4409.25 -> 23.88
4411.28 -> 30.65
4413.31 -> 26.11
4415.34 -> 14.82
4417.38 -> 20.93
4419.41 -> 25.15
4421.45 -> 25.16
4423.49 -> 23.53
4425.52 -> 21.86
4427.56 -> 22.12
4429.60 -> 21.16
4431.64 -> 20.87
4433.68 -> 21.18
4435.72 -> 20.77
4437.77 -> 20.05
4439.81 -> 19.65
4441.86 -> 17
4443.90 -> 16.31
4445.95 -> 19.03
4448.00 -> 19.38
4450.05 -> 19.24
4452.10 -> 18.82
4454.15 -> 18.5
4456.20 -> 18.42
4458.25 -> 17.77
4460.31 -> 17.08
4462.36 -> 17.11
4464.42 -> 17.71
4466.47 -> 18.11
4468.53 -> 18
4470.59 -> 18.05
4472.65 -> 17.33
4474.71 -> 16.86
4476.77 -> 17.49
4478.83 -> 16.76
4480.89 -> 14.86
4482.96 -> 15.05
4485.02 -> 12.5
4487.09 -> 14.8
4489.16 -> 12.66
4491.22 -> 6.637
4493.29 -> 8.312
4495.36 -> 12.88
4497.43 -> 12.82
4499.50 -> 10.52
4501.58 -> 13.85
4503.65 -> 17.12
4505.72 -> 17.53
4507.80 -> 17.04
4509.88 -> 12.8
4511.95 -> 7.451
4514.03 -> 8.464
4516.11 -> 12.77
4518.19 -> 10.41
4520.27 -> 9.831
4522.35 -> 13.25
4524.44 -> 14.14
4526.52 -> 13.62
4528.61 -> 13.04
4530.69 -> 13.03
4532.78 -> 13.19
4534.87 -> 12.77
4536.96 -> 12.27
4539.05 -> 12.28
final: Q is 3.4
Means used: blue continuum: 21.3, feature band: 16.3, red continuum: 12.7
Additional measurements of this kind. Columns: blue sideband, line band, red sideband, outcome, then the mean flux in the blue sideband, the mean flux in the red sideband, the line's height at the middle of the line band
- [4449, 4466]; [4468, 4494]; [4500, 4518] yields 2.3 angstroms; 18.1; 13.1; 15.8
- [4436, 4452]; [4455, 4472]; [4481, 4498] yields -2.0 angstroms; 18.8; 12.1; 15.9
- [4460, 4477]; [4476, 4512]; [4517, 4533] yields 4.1 angstroms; 17.6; 12.5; 15.3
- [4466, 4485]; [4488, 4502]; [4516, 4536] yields 3.8 angstroms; 16.7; 12.6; 15.1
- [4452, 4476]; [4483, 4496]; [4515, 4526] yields 3.2 angstroms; 17.8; 12.1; 15.2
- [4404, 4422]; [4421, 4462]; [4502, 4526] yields 1.2 angstroms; 23.3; 12.8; 20.3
